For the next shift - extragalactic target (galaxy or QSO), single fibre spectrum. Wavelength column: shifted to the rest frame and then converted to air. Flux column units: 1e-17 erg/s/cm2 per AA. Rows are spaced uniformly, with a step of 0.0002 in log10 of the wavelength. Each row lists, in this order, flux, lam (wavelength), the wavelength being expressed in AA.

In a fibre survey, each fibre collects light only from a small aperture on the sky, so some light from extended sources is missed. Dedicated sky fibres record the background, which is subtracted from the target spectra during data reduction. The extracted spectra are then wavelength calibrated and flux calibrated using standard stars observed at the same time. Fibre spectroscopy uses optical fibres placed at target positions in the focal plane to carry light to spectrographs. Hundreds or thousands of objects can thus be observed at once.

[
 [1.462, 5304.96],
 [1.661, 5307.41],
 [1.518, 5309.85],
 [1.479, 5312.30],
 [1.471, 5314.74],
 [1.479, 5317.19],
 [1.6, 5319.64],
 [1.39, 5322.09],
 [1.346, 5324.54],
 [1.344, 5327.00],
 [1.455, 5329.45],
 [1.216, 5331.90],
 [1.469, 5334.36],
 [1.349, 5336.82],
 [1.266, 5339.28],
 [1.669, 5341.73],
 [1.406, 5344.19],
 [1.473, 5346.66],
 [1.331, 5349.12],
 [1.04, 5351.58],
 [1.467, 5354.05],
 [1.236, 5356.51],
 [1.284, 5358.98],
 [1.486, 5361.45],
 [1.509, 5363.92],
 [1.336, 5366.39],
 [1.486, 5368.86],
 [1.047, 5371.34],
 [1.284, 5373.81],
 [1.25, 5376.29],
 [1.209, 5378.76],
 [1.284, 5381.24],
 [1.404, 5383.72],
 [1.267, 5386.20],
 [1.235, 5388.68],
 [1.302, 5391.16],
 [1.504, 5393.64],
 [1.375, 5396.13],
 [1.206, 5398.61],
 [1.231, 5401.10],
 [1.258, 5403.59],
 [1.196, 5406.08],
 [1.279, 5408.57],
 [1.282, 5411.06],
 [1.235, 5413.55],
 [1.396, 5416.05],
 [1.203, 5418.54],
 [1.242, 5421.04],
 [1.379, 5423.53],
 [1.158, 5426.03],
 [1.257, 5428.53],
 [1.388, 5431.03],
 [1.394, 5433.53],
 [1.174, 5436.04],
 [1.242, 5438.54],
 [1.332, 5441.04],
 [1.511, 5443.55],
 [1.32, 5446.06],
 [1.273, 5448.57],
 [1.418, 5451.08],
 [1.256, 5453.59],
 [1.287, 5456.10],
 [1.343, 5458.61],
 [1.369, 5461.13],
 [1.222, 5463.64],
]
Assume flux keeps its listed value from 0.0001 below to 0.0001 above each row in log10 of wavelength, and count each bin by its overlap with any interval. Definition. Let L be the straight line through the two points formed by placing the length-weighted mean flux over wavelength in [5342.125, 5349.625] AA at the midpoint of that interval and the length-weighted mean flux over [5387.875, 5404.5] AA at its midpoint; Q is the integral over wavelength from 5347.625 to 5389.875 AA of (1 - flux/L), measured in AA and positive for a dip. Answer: 2.2 AA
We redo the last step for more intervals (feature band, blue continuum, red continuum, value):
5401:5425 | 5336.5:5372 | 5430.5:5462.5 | 1.3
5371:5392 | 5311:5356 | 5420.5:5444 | 1.4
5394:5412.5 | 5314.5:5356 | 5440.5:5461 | 1.2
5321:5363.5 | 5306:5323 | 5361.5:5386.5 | 1.6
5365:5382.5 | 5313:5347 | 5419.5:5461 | 1.3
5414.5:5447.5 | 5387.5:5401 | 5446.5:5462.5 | 0.4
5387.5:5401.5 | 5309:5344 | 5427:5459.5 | 0.5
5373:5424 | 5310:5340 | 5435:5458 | 2.6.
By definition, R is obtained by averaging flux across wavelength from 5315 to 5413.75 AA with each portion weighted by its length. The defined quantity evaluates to 1.34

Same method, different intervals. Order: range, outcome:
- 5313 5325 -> 1.47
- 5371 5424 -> 1.28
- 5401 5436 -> 1.28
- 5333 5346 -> 1.43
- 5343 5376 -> 1.33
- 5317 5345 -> 1.41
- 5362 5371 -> 1.41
